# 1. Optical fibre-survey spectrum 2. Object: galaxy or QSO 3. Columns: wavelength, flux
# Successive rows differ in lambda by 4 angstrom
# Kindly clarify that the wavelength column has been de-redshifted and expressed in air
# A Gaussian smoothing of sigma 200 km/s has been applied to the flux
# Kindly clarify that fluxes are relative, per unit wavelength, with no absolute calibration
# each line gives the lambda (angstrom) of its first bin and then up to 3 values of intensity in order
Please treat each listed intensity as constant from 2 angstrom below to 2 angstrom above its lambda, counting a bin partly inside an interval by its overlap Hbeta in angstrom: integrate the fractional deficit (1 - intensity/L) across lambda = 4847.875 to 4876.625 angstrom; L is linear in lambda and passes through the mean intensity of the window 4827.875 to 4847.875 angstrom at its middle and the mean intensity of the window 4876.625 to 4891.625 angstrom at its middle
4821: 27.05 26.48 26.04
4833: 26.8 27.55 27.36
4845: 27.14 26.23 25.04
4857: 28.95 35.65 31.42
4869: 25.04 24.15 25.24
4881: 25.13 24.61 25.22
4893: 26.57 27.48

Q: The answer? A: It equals -2.2 angstrom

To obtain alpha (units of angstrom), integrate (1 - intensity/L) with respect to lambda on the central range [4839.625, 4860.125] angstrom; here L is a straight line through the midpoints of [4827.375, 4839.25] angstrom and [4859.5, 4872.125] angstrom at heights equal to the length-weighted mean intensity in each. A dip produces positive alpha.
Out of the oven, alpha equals 0.73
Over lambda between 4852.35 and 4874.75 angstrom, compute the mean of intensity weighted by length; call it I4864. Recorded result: 28.6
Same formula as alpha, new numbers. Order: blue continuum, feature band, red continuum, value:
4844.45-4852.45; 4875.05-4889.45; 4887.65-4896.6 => 0.7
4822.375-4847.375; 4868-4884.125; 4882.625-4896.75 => 0.7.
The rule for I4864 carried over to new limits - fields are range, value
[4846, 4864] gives 29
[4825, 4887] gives 27.1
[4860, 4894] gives 26.8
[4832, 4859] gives 27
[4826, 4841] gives 26.9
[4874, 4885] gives 25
